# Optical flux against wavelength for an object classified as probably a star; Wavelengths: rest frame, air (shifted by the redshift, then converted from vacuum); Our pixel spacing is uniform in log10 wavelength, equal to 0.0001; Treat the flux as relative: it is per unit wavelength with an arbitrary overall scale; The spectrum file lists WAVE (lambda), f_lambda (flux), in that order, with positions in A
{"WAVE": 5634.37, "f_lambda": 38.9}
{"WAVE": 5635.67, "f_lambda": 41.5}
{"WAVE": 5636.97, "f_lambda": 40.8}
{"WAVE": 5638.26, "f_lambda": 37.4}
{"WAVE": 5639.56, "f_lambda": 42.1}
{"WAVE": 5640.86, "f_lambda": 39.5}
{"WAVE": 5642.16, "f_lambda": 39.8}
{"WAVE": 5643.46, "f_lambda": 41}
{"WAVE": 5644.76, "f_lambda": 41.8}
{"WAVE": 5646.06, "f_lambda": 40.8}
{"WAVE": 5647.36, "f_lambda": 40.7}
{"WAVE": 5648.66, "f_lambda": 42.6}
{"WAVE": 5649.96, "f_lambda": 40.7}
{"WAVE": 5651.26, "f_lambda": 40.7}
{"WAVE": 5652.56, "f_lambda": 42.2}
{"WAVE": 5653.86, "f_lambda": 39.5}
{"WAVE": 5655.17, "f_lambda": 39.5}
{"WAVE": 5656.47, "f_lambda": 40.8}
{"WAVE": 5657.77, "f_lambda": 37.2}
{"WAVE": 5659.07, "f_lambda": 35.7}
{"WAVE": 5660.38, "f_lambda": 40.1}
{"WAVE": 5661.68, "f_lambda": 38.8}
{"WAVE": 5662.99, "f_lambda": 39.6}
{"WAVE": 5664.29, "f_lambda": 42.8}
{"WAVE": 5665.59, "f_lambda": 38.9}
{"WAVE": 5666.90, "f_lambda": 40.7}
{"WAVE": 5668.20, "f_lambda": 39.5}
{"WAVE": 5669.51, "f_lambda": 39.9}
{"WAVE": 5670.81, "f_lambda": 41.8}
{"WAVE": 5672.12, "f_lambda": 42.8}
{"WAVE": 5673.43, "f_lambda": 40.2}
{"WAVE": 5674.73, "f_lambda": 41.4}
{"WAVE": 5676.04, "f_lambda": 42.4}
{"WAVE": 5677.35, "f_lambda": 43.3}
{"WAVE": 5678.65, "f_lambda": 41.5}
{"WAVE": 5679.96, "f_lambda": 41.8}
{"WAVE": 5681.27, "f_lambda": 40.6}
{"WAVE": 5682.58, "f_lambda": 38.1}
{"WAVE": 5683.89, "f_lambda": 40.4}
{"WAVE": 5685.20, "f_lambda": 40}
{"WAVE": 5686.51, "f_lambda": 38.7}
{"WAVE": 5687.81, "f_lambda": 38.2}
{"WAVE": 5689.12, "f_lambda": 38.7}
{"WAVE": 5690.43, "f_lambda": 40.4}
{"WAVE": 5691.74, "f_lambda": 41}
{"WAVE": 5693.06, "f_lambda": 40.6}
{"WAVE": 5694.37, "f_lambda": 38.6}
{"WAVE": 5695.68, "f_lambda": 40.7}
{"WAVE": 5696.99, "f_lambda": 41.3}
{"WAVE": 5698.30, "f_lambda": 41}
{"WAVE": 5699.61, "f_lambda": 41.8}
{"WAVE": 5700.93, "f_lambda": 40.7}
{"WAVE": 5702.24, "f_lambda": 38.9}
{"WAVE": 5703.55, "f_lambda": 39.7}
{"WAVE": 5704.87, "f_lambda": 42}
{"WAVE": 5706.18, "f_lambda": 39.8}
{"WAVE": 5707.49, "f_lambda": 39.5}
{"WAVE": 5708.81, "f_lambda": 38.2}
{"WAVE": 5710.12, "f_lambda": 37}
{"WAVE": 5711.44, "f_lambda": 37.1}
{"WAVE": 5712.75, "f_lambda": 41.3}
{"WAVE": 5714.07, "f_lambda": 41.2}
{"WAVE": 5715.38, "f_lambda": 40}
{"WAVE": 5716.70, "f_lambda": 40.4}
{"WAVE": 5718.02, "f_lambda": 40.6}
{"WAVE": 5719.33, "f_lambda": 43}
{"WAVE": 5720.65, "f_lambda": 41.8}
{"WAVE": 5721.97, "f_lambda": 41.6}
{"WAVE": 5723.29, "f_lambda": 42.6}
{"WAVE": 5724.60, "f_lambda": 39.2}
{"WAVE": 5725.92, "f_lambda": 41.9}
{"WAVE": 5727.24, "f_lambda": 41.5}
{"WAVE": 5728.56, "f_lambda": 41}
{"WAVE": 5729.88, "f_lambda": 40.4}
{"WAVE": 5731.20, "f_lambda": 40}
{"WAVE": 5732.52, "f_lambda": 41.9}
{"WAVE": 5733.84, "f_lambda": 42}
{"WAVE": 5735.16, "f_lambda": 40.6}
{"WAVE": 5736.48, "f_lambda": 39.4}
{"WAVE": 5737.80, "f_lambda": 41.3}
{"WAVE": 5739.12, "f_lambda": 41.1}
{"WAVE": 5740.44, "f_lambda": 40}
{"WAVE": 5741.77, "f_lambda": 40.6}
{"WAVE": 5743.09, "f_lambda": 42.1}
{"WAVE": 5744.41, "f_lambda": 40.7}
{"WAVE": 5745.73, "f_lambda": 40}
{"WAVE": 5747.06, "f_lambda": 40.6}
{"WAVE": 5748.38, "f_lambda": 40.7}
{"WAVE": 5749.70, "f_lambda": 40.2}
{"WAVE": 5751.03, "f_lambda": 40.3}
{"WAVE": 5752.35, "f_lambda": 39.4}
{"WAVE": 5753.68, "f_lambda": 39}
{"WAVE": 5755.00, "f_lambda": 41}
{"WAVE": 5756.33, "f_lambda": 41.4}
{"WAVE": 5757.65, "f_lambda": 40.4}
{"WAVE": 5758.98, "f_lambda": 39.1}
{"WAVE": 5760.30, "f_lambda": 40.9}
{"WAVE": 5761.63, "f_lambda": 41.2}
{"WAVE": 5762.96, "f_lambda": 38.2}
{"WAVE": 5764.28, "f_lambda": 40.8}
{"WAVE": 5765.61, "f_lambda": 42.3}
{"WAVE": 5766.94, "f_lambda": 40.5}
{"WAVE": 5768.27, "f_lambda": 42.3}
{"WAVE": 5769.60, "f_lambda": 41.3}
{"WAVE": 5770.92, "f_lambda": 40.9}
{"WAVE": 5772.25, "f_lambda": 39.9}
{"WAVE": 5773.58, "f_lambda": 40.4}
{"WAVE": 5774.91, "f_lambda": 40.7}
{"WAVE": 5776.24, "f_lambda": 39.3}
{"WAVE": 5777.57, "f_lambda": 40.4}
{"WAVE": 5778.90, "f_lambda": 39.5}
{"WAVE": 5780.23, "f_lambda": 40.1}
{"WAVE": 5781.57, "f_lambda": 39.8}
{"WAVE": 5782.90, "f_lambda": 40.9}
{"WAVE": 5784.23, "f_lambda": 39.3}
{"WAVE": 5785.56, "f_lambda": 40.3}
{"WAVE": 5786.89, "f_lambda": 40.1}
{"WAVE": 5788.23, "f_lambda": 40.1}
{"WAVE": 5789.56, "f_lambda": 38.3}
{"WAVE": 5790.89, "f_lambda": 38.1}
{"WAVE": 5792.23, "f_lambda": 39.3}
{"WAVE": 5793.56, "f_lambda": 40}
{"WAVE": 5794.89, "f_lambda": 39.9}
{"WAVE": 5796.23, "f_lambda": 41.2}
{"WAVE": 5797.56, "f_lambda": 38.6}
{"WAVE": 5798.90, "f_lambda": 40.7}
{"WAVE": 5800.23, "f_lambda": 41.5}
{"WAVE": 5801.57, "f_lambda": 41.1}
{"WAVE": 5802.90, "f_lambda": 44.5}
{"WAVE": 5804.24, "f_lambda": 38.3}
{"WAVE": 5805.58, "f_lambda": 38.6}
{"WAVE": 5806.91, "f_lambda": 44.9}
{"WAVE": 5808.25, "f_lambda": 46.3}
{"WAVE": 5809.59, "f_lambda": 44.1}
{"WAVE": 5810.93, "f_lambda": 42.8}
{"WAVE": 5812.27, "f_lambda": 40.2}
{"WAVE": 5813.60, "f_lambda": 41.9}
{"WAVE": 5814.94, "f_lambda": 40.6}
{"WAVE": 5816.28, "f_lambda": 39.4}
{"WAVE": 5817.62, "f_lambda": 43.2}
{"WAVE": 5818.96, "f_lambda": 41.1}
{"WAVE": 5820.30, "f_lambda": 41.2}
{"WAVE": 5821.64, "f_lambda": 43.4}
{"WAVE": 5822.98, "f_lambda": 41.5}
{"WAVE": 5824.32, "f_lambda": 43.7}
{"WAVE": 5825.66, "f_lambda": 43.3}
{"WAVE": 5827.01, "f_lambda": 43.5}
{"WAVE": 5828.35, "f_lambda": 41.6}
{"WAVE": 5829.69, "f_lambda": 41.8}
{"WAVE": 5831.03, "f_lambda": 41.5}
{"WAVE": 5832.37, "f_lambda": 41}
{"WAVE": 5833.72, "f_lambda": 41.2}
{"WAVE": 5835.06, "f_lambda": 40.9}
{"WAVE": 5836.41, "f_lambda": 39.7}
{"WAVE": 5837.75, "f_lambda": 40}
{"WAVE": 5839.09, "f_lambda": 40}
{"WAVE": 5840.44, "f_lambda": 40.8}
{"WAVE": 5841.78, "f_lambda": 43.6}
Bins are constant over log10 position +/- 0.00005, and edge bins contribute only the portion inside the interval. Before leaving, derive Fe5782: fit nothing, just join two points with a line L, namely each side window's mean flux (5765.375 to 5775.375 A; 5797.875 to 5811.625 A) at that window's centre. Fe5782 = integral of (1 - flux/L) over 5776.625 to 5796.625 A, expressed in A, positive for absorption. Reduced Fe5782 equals 0.8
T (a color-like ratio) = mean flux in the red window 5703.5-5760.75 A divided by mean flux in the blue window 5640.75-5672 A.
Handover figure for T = 1.01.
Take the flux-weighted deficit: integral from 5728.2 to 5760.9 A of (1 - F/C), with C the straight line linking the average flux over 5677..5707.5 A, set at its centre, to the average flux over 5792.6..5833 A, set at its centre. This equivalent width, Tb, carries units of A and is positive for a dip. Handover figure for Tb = 0.3 A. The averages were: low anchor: 40.3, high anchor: 41.7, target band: 40.6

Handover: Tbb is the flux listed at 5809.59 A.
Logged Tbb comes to 44.1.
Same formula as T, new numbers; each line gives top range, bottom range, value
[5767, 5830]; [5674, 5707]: 1.01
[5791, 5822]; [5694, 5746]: 1.02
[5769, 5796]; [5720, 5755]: 0.98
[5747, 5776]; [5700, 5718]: 1.02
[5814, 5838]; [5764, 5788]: 1.03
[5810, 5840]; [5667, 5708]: 1.03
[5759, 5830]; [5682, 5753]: 1.02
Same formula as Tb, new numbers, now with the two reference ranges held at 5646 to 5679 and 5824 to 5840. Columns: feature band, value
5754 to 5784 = 0.5 A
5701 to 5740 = 0.3 A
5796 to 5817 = -0.1 A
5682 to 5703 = 0.4 A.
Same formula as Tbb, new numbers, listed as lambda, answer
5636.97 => 40.8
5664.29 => 42.8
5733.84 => 42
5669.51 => 39.9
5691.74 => 41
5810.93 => 42.8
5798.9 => 40.7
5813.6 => 41.9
